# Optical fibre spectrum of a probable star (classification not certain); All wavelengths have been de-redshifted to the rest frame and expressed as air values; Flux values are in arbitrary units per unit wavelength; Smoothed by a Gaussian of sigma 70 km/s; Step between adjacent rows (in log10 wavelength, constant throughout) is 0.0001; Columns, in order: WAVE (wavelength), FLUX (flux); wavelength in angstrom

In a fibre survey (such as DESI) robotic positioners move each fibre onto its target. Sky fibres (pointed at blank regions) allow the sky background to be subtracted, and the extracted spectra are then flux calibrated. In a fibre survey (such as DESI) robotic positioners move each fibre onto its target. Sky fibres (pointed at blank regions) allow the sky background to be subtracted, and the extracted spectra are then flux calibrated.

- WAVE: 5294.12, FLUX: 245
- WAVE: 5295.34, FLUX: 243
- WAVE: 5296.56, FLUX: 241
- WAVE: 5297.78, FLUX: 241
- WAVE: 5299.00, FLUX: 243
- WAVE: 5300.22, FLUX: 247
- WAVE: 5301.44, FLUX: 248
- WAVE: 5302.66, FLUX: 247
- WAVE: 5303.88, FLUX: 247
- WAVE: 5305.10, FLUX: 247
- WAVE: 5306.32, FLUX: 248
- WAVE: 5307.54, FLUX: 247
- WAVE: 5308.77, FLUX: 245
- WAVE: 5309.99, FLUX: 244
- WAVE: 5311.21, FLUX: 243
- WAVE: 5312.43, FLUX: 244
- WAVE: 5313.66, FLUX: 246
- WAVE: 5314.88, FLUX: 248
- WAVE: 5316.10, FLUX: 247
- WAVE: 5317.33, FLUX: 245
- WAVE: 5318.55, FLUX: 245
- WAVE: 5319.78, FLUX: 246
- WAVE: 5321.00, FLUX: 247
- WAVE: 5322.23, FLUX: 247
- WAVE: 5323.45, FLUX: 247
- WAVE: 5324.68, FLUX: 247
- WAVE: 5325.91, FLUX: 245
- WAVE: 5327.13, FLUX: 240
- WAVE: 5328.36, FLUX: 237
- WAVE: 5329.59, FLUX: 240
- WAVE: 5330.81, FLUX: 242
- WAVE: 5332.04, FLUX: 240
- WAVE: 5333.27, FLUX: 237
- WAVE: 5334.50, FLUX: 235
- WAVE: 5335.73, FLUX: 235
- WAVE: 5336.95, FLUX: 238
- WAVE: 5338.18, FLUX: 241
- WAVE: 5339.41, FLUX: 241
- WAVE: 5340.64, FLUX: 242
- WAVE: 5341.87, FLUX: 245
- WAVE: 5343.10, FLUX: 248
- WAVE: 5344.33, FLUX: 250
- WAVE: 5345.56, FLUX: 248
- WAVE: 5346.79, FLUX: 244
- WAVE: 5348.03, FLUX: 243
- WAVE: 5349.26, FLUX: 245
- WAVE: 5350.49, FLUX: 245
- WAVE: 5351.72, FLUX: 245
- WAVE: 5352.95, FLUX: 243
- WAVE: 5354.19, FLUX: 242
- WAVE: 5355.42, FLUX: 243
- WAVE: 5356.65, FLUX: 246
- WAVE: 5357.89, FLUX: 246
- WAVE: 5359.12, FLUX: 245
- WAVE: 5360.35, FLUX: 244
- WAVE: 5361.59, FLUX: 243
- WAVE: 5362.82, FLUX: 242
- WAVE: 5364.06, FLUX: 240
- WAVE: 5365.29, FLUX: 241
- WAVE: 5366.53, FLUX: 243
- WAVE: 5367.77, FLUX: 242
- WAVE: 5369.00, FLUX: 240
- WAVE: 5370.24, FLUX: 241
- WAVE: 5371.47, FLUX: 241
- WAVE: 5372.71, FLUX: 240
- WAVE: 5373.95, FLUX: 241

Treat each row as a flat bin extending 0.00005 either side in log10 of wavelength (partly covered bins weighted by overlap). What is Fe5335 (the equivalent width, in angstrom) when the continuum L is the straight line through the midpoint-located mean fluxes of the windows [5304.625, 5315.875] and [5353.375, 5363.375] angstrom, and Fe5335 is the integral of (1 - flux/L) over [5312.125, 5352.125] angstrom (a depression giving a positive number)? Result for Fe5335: 0.2 angstrom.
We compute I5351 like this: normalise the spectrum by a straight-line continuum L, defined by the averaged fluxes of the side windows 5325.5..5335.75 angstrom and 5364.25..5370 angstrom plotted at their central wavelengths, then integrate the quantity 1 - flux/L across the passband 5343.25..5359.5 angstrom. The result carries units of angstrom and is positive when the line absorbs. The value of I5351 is -0.3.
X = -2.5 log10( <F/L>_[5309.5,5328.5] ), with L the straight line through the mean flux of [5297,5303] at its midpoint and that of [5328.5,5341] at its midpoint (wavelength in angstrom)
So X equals -0.015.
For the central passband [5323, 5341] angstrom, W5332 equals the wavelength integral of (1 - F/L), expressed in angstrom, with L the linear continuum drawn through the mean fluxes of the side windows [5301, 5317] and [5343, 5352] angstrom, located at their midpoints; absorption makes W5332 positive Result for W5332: 0.4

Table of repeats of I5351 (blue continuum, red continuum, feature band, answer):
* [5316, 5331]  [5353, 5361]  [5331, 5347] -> 0.2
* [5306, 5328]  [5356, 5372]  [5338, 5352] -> -0.1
